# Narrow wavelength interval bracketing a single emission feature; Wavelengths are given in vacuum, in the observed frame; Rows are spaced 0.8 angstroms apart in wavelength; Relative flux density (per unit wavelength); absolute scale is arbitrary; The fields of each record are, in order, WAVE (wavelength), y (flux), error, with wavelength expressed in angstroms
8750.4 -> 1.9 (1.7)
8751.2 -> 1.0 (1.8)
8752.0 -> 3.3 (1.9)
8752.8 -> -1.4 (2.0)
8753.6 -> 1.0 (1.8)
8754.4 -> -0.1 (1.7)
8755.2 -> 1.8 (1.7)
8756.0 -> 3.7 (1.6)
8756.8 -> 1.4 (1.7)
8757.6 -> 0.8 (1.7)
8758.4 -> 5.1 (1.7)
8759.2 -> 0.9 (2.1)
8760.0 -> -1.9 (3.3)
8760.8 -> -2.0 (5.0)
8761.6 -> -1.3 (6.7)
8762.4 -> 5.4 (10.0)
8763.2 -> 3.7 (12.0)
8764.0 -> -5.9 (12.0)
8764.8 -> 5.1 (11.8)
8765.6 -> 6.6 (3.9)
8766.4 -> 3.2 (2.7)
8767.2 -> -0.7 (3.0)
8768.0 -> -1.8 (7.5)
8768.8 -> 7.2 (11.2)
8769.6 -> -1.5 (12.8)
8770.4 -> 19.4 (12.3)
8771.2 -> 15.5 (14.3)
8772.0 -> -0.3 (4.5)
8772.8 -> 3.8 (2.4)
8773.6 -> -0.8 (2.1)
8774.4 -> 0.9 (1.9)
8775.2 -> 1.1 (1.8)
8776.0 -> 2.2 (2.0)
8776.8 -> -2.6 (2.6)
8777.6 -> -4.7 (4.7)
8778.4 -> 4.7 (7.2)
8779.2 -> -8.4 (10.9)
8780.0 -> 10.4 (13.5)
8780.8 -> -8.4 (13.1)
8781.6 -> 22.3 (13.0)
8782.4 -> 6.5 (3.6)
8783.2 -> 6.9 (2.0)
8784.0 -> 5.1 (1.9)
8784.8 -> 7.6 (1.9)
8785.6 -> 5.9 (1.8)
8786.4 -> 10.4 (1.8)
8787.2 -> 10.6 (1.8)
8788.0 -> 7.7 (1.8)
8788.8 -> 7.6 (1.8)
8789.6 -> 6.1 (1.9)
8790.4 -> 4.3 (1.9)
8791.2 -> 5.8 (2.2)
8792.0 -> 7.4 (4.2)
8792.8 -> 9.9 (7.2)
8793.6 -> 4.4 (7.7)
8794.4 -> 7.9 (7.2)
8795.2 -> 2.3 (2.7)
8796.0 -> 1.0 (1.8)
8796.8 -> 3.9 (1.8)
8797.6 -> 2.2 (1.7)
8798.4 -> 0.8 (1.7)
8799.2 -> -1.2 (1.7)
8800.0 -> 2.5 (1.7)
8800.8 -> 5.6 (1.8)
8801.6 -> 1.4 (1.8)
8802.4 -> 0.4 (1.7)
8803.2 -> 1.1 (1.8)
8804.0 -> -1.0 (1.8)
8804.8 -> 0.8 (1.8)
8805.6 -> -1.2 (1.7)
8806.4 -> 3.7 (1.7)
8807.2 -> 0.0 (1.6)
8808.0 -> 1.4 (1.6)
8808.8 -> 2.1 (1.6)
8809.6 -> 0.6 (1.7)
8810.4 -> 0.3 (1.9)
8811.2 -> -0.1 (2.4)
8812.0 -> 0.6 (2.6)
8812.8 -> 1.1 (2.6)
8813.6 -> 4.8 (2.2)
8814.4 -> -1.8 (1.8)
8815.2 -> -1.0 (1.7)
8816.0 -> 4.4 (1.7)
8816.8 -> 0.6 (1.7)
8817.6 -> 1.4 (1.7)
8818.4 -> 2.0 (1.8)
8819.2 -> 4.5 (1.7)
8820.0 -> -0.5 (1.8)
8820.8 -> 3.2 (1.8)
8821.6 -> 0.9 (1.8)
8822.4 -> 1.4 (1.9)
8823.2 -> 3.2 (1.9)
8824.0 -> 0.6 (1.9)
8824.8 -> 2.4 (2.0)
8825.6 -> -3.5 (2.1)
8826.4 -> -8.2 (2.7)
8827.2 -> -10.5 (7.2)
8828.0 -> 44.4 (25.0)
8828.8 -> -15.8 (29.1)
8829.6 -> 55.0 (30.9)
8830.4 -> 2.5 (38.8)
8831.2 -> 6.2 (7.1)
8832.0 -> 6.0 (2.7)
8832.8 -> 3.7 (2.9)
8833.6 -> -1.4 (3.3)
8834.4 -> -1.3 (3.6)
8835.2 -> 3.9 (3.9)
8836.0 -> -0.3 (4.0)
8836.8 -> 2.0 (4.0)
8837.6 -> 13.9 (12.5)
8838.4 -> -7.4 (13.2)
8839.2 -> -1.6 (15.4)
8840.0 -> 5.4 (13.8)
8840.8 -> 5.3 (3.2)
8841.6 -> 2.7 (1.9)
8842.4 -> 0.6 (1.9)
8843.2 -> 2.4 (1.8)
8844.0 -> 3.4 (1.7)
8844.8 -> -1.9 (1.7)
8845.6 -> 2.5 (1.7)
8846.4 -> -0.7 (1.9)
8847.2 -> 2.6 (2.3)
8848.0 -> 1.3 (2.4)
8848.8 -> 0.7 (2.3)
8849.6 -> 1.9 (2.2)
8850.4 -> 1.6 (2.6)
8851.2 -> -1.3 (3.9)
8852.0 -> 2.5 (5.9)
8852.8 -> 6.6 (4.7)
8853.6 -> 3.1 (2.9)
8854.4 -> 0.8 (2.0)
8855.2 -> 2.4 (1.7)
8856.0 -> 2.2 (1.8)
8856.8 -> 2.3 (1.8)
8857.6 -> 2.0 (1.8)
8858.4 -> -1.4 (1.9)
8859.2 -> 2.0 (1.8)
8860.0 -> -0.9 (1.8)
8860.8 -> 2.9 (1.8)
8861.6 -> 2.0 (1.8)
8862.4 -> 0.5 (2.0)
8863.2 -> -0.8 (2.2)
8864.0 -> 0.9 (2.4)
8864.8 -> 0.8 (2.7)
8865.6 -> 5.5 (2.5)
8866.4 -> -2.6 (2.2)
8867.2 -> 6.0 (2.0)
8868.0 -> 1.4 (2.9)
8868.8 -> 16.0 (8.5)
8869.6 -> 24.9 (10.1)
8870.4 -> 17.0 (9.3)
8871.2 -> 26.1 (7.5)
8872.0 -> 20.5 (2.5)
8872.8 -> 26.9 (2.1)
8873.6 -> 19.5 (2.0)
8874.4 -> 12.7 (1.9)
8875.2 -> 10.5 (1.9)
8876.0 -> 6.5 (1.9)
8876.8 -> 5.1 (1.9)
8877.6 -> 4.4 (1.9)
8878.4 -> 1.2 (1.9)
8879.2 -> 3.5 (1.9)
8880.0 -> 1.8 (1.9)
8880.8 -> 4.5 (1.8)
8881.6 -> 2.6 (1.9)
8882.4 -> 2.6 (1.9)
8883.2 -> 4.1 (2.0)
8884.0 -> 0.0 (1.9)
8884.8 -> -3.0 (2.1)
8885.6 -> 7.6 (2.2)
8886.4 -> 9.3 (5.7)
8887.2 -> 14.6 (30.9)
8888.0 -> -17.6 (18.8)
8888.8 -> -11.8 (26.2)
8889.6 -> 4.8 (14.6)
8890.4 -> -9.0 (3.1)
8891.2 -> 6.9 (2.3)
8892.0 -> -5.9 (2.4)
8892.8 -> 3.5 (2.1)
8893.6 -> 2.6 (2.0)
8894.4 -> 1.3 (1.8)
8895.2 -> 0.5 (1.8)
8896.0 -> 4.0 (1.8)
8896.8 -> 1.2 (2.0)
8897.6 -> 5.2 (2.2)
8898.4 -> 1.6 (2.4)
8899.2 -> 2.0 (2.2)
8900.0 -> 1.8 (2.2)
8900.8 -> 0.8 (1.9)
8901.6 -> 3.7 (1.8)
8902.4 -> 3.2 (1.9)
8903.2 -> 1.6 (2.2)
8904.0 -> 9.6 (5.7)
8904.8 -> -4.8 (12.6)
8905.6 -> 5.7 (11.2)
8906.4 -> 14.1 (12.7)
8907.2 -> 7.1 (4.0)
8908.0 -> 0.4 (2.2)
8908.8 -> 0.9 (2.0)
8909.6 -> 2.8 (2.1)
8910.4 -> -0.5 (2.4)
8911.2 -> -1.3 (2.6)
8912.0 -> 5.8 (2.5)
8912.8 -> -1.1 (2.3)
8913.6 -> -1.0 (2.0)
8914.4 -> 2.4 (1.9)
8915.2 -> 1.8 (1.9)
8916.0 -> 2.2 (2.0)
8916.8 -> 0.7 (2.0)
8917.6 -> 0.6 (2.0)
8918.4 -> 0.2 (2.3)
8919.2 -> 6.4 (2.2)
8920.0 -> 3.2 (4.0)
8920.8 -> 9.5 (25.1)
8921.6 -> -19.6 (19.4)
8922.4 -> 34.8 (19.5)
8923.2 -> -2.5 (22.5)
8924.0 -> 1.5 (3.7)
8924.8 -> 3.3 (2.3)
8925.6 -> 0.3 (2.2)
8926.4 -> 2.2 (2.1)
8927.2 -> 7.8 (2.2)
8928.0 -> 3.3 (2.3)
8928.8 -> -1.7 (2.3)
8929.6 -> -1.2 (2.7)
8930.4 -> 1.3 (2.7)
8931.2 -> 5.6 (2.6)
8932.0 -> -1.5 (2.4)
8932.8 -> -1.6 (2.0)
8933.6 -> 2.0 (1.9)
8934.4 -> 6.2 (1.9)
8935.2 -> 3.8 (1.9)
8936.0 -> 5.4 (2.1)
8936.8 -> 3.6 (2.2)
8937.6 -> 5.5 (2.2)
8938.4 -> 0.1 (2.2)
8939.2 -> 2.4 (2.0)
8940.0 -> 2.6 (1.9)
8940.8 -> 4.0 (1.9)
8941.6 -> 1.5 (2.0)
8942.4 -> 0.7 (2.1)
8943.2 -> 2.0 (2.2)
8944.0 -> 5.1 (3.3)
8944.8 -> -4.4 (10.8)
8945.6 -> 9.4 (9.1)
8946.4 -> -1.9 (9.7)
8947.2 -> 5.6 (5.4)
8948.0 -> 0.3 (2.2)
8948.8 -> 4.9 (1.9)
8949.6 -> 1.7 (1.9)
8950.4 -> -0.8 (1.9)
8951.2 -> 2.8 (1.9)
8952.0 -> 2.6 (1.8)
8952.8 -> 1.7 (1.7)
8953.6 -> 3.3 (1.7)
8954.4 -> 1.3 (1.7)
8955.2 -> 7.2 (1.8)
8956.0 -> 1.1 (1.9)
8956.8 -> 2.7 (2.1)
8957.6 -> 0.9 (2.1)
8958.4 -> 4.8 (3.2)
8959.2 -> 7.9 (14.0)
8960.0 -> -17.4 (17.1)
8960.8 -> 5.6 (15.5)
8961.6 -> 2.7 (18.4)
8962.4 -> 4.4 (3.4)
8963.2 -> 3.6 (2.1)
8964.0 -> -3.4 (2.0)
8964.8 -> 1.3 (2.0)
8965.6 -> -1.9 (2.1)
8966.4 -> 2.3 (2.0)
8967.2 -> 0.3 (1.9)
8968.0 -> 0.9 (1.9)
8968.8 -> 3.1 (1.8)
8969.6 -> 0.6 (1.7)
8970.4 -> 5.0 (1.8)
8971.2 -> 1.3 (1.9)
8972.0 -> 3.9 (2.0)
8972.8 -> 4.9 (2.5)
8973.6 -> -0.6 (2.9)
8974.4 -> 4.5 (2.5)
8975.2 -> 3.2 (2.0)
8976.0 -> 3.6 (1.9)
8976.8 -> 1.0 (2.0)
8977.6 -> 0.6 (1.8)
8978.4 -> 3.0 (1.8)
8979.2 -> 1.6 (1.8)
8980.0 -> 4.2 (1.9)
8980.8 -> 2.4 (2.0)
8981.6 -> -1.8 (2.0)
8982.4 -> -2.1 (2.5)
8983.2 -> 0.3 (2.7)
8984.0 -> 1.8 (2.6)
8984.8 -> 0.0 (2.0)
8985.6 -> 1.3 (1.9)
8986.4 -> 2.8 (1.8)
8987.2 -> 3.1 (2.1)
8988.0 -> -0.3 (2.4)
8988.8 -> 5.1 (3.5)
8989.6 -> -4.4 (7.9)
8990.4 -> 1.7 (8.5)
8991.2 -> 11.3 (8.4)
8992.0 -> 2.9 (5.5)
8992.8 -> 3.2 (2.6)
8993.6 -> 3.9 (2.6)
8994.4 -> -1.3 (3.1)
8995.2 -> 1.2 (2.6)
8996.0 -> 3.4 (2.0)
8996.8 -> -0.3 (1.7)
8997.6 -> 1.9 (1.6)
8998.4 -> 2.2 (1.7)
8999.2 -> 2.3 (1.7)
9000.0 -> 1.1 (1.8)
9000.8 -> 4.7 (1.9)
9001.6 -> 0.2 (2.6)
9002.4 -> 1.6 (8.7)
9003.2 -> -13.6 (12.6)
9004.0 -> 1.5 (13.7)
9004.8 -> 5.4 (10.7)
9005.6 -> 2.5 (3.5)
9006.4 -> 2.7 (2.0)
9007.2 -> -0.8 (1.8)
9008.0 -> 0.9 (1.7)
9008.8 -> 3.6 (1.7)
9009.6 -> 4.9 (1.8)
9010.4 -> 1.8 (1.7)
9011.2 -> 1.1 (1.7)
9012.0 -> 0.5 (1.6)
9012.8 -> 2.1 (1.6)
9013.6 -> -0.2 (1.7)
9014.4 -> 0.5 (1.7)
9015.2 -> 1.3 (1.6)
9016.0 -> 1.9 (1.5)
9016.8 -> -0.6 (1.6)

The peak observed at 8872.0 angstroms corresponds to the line [O III] 5007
